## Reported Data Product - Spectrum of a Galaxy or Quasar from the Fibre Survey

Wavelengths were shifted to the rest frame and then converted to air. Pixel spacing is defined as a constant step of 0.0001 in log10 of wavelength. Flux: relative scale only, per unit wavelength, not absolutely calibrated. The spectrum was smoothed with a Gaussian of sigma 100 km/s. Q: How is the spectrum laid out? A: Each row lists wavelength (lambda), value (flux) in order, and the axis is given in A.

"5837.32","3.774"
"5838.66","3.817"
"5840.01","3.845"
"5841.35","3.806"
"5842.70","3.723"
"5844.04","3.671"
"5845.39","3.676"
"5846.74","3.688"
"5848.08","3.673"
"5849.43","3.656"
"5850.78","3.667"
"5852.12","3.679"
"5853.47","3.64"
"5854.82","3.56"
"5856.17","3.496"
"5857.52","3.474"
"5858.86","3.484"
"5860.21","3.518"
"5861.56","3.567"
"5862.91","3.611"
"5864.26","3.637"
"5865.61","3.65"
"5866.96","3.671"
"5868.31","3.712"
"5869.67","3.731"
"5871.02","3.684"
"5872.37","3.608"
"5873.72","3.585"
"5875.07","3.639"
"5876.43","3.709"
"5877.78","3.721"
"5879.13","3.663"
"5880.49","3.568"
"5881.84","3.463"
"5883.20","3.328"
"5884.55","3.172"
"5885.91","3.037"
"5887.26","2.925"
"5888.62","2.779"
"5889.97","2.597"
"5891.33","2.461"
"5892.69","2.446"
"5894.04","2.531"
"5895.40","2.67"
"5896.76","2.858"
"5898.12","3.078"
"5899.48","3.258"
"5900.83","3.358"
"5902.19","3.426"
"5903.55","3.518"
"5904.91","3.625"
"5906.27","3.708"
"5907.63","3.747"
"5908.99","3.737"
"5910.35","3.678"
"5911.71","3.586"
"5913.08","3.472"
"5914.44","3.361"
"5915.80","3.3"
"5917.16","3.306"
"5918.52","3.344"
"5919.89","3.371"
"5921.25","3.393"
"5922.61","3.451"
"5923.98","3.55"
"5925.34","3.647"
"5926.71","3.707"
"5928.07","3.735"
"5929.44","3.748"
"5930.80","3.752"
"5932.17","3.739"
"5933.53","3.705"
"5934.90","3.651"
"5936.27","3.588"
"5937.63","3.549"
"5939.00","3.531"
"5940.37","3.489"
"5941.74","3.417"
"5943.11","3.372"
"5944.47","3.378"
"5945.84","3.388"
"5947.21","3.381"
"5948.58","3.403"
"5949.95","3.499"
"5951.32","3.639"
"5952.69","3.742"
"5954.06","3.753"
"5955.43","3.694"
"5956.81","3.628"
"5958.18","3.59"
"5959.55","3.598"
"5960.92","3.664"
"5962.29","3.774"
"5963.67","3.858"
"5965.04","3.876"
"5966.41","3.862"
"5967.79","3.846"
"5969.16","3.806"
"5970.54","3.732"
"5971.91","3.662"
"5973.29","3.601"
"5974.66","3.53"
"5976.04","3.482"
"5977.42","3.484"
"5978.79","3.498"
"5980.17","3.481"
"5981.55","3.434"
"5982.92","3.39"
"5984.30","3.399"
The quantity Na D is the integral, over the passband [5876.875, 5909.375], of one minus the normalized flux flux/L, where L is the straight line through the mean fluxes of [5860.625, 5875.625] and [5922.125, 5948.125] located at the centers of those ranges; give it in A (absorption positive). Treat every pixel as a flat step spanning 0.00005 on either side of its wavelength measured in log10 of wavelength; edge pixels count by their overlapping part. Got 3.8 A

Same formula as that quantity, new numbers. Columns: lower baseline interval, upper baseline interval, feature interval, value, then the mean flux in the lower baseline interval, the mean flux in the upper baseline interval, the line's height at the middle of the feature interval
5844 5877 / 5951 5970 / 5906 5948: 1.83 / 3.63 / 3.74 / 3.7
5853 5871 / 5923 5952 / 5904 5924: 0.38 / 3.6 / 3.56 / 3.57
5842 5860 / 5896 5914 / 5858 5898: 2.65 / 3.62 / 3.46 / 3.54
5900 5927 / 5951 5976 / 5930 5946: 0.24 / 3.51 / 3.71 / 3.61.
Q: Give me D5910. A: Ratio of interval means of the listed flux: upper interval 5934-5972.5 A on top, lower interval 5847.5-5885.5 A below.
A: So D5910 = 1.01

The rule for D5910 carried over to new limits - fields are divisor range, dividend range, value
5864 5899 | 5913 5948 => 1.08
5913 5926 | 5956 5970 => 1.10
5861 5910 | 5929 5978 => 1.08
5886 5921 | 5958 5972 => 1.17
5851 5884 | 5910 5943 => 0.98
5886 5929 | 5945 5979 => 1.11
